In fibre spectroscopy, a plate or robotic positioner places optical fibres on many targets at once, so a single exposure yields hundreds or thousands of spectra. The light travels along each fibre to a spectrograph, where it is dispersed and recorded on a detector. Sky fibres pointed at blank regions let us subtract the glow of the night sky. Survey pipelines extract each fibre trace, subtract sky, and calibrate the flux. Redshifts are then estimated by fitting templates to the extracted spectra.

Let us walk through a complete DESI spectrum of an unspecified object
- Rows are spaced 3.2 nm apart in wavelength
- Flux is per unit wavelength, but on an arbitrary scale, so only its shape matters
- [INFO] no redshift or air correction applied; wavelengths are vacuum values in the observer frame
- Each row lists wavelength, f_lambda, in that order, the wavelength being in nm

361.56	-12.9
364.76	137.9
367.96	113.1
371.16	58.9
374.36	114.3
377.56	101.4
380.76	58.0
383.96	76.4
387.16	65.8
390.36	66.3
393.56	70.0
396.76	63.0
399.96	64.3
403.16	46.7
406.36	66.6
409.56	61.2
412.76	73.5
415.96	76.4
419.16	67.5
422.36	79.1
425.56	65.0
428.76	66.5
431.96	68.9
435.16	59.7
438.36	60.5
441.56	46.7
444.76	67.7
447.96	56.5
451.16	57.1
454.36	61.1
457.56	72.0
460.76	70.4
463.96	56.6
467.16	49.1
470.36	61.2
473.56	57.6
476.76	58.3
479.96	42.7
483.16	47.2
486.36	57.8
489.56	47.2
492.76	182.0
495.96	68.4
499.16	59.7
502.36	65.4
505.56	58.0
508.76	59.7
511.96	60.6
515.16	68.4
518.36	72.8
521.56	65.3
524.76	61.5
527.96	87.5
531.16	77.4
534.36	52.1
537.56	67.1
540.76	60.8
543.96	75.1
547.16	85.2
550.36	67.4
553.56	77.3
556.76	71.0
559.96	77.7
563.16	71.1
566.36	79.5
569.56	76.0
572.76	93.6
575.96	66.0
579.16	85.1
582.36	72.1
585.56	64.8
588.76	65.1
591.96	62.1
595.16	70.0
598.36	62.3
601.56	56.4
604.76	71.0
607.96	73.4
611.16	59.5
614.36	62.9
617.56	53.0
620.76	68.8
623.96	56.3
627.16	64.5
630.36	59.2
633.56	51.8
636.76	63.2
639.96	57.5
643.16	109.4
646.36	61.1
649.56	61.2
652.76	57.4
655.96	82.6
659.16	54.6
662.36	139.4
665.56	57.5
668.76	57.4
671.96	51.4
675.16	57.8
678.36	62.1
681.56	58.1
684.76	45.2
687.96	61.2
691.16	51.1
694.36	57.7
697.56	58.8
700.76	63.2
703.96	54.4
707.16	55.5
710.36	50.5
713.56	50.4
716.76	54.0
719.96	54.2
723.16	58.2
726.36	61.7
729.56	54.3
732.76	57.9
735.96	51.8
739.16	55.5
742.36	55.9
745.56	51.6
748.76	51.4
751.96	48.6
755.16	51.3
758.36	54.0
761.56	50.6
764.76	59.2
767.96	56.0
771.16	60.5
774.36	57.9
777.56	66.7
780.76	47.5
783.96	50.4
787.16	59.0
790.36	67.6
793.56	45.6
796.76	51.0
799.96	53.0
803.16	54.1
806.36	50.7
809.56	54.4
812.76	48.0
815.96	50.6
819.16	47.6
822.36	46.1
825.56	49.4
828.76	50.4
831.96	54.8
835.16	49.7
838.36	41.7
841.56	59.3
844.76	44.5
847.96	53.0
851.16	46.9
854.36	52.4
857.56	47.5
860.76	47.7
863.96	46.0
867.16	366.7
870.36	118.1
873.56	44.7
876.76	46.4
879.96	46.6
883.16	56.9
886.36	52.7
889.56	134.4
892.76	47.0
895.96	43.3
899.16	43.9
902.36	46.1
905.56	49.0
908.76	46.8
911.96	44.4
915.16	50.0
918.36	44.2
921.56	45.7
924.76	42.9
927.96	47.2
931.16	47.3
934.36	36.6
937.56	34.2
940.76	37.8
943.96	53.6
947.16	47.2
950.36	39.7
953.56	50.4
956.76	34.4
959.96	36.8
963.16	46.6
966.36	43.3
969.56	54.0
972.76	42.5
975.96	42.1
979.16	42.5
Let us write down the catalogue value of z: 0.32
